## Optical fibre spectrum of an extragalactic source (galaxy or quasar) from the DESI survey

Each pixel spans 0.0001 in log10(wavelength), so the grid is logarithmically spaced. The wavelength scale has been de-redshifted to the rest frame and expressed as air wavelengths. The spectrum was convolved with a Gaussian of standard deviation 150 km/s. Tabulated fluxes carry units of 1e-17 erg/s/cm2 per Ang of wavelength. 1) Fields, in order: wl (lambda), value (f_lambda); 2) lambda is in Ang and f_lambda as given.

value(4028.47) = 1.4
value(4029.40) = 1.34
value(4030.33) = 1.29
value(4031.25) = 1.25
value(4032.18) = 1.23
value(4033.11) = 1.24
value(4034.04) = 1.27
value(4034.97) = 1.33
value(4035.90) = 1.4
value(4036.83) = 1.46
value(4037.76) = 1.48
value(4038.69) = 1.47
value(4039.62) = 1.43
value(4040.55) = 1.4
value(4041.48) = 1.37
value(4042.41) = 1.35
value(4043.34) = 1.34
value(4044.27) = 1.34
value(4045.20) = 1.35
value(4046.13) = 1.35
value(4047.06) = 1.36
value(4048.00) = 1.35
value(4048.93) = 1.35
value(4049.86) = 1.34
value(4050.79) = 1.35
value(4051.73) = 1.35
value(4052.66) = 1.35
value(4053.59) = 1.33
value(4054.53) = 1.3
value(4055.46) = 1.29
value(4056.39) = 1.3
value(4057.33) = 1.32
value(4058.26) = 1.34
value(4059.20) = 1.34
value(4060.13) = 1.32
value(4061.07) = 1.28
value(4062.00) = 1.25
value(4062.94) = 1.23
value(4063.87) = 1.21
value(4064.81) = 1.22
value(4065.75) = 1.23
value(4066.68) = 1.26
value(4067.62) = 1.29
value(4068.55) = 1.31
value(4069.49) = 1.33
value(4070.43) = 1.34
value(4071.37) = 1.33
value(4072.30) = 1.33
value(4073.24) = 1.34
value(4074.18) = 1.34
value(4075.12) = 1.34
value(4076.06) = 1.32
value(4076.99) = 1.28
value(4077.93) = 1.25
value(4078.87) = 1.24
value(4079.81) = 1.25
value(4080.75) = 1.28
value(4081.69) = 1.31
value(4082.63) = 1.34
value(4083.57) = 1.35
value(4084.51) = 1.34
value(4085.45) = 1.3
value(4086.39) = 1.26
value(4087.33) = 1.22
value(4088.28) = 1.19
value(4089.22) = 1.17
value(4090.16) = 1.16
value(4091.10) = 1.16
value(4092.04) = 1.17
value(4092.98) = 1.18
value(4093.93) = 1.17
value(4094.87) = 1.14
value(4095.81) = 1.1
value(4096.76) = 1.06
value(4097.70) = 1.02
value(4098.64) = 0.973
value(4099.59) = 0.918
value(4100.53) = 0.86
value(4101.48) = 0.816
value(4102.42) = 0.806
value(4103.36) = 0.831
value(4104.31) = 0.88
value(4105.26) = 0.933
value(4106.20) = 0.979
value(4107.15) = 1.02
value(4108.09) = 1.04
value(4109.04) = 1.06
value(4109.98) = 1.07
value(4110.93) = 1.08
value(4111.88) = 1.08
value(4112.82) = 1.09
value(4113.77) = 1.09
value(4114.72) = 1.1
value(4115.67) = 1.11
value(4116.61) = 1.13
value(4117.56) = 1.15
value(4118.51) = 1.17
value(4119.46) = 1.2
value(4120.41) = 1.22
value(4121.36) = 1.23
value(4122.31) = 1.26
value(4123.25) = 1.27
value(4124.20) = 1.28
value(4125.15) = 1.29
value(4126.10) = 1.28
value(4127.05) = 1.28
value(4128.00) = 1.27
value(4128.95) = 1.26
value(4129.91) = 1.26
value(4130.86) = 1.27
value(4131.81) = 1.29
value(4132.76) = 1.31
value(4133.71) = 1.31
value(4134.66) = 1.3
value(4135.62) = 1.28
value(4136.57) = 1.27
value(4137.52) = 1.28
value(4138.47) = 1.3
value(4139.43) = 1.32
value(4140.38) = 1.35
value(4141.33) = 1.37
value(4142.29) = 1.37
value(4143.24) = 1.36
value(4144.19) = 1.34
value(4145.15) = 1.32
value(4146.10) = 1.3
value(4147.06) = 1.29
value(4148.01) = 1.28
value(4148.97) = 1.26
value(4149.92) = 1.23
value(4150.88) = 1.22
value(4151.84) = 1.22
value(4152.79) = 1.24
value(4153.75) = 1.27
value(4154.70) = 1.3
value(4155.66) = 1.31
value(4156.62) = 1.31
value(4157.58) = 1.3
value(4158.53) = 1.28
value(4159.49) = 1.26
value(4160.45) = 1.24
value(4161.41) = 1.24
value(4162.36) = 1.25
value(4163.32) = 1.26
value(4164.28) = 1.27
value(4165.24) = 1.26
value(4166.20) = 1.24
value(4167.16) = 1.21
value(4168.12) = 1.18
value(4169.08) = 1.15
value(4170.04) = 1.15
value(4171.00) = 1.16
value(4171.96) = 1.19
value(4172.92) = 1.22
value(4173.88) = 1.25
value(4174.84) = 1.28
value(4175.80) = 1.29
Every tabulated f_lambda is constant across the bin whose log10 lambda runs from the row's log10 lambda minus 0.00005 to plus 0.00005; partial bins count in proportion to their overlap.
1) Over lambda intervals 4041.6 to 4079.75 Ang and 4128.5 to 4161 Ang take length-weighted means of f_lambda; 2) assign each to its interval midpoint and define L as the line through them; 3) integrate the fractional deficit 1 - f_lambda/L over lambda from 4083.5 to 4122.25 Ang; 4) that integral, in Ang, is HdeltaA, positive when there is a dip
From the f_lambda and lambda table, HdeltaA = 6.2 Ang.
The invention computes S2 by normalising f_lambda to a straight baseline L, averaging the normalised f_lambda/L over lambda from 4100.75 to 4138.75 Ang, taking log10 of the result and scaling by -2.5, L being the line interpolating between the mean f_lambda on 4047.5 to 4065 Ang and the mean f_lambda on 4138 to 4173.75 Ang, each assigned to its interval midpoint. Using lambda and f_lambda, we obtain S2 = 0.11 mag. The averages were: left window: 1.31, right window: 1.27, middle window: 1.15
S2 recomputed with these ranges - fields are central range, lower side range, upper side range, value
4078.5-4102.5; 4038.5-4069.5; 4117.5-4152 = 0.136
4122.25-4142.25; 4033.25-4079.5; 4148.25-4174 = -0.025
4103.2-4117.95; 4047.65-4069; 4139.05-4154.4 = 0.237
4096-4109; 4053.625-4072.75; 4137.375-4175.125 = 0.335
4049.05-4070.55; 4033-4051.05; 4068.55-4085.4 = 0.034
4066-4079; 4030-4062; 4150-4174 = 0.008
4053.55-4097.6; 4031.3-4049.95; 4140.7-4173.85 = 0.057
